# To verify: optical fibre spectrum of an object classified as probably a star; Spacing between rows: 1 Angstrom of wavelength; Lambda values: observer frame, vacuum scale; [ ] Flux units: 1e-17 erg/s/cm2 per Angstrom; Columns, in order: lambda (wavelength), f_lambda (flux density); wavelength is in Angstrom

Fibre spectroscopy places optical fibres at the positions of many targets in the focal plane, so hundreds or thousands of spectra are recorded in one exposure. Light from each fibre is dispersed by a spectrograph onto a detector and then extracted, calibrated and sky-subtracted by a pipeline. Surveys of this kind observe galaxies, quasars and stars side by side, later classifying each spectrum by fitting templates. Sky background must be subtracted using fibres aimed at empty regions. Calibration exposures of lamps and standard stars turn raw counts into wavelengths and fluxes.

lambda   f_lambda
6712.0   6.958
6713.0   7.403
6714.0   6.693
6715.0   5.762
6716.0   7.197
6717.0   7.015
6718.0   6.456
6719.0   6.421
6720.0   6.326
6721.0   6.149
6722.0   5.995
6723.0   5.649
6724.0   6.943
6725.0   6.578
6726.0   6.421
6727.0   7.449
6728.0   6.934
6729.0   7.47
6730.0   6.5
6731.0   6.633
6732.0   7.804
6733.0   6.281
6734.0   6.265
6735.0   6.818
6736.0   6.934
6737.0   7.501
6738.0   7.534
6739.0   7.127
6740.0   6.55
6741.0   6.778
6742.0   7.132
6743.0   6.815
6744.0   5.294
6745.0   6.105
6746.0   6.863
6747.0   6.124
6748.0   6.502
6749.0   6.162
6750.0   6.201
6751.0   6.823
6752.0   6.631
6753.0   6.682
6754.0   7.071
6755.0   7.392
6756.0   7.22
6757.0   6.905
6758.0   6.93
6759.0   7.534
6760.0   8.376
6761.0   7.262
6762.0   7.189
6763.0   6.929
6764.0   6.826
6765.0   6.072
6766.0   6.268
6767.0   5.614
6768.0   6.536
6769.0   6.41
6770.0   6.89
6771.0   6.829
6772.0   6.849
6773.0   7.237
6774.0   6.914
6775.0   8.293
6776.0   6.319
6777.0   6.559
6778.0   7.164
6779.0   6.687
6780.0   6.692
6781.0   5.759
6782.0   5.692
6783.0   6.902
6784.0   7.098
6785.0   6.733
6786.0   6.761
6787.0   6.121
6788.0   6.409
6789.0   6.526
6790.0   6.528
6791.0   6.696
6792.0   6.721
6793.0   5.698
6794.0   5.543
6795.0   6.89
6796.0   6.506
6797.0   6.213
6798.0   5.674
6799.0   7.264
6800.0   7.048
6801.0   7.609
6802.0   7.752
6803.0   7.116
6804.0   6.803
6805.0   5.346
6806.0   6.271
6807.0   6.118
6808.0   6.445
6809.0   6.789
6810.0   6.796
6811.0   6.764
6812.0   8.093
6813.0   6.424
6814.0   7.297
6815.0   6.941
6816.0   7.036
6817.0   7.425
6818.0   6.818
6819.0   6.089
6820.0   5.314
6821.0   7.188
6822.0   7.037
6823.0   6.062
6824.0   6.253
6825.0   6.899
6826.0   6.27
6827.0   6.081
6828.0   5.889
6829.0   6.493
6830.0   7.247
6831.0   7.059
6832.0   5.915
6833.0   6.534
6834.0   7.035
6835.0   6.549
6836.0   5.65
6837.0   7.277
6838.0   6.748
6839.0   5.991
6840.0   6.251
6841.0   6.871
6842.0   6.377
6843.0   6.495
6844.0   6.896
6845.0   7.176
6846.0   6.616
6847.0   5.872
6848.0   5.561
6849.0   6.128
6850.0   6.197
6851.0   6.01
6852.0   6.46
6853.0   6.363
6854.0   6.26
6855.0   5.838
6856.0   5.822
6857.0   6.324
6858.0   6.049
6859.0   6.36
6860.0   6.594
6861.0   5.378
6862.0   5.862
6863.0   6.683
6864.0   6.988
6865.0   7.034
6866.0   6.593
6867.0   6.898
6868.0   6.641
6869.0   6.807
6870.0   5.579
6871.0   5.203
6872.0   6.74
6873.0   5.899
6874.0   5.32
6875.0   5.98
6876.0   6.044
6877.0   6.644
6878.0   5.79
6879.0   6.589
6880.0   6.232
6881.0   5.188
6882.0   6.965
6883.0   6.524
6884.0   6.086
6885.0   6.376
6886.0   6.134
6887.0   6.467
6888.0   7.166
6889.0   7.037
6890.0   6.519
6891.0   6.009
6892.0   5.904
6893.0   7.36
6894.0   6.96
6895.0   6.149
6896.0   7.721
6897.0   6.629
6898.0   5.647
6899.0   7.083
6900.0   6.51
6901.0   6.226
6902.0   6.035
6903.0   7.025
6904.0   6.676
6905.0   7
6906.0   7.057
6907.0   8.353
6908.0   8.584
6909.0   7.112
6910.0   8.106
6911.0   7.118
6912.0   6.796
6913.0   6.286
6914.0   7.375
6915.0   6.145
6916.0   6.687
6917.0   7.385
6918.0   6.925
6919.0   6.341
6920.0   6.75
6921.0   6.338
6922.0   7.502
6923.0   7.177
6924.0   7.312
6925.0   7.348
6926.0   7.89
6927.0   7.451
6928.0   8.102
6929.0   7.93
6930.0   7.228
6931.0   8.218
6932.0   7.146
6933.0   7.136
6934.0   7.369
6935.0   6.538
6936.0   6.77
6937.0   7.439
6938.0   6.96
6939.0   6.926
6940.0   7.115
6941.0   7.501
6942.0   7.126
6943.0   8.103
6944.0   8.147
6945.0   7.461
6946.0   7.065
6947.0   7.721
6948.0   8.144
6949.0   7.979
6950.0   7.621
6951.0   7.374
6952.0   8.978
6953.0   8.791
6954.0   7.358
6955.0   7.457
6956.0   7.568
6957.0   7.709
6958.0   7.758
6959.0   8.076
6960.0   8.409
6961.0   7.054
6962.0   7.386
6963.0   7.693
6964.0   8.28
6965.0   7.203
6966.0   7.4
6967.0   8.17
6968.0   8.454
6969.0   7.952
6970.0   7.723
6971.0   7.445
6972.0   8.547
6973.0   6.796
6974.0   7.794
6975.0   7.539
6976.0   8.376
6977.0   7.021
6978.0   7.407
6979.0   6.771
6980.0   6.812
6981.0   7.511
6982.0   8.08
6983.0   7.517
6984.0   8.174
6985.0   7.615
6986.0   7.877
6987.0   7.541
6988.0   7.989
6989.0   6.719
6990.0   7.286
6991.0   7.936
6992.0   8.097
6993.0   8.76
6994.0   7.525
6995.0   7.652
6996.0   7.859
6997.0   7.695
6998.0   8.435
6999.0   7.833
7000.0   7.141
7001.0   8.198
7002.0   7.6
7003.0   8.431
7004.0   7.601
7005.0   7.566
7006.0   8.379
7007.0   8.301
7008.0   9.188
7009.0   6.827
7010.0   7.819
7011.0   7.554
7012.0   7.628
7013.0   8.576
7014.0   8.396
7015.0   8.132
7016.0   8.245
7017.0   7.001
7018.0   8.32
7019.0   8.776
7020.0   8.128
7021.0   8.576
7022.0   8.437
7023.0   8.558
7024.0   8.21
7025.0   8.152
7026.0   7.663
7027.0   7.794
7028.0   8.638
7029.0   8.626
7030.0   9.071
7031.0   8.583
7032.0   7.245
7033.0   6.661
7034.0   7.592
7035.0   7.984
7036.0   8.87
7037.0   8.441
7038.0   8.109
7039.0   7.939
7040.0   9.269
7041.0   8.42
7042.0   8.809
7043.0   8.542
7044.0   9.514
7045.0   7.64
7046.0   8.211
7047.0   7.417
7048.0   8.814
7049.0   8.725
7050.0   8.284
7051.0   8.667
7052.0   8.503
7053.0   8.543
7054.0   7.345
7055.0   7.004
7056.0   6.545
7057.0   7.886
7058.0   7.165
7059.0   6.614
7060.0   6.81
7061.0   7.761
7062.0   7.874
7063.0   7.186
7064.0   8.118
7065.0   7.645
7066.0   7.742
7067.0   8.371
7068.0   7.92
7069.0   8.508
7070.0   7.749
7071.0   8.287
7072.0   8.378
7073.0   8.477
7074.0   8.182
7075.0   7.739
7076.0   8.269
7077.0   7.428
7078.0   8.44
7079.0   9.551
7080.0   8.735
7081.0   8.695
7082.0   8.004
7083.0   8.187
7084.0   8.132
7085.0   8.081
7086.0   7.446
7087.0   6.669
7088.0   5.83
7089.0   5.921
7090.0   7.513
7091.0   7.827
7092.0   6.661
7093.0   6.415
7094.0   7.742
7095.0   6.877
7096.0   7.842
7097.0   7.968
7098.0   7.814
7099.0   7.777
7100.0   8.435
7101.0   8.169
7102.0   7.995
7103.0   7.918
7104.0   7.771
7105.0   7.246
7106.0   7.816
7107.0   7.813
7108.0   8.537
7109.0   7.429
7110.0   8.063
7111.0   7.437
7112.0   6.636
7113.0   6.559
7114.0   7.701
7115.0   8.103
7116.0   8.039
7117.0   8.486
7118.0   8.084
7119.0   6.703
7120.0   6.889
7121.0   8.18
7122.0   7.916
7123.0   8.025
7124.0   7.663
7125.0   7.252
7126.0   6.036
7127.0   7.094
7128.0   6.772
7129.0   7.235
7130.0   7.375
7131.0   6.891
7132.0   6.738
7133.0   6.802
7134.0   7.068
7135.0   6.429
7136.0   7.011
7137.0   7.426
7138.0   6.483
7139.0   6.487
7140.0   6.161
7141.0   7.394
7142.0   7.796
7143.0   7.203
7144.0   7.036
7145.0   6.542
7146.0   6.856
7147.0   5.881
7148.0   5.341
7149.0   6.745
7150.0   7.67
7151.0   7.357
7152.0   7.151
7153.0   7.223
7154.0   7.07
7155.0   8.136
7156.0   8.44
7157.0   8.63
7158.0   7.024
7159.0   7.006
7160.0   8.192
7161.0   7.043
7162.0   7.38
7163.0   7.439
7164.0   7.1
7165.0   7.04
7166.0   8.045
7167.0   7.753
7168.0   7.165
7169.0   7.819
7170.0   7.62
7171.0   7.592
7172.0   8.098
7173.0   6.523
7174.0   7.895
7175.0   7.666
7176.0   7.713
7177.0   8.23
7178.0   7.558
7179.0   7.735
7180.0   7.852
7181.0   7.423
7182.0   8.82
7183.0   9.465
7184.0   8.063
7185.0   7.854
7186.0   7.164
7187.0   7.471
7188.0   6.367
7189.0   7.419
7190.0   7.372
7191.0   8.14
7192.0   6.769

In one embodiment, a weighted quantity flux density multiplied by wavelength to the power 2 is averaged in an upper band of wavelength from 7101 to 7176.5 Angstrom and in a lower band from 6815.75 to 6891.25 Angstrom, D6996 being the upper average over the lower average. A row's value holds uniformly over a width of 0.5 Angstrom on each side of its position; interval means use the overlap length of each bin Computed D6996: 1.25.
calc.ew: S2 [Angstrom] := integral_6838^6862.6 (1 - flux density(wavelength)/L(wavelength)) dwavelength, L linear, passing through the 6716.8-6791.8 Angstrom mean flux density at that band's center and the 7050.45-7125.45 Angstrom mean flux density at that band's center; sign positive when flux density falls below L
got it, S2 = 2.7 Angstrom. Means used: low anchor 6.72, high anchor 7.73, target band 6.25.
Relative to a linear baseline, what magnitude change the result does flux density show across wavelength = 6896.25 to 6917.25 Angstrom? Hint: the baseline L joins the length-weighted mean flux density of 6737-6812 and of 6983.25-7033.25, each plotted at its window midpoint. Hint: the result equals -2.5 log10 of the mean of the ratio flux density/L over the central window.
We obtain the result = 0.07 mag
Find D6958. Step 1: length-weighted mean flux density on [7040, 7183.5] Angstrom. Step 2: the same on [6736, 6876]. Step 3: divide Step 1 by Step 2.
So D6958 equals 1.16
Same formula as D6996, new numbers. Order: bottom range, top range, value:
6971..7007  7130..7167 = 0.97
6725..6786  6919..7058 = 1.23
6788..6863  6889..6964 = 1.15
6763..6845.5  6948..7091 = 1.27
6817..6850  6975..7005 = 1.25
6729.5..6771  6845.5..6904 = 0.97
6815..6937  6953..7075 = 1.24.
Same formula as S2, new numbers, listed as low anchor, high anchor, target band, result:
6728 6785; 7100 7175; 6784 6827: 1.5 Angstrom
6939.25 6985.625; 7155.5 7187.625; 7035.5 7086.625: -2.6 Angstrom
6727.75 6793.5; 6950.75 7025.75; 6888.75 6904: 1.7 Angstrom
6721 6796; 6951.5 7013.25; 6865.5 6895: 3.9 Angstrom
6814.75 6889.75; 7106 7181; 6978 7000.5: -2.7 Angstrom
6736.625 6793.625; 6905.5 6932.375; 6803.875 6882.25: 6.7 Angstrom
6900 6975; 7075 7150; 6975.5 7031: -3.9 Angstrom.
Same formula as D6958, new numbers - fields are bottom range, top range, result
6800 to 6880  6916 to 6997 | 1.17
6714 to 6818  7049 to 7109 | 1.16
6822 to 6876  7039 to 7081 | 1.27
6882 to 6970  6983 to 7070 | 1.10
